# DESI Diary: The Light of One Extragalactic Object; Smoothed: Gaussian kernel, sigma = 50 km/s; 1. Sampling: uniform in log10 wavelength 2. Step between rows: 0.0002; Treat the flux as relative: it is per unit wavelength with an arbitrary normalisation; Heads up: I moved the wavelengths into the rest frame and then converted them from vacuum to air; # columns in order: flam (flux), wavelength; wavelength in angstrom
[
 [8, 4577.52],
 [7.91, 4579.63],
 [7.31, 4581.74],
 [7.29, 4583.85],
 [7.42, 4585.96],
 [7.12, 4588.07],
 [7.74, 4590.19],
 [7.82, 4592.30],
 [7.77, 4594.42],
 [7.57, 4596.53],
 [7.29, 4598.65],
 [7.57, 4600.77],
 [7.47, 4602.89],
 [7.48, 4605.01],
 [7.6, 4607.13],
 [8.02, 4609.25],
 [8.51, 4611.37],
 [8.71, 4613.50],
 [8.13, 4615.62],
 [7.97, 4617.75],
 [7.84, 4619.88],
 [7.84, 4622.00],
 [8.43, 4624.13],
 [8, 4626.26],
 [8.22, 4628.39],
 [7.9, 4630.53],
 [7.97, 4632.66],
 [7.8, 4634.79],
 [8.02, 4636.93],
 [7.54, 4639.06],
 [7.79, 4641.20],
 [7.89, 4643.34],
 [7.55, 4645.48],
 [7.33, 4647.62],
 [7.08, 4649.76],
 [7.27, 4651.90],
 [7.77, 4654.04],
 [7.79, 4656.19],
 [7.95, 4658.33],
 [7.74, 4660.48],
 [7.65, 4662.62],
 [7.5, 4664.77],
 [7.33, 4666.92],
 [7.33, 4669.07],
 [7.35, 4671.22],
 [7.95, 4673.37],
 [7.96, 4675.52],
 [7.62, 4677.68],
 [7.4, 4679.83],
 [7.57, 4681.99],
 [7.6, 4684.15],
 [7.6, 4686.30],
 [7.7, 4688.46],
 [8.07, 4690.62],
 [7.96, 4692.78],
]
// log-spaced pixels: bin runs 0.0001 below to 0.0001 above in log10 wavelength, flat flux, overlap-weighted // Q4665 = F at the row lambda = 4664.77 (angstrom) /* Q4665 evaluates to 7.5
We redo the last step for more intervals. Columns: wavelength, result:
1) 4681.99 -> 7.57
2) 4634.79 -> 7.8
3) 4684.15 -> 7.6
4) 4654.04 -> 7.77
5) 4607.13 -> 7.6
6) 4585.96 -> 7.42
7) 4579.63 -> 7.91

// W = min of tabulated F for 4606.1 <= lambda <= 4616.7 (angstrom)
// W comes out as 7.6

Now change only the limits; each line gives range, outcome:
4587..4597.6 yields 7.12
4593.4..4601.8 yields 7.29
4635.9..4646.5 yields 7.54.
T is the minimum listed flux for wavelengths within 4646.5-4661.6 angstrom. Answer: 7.08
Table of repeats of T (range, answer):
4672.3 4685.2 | 7.4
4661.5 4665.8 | 7.5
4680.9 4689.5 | 7.57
